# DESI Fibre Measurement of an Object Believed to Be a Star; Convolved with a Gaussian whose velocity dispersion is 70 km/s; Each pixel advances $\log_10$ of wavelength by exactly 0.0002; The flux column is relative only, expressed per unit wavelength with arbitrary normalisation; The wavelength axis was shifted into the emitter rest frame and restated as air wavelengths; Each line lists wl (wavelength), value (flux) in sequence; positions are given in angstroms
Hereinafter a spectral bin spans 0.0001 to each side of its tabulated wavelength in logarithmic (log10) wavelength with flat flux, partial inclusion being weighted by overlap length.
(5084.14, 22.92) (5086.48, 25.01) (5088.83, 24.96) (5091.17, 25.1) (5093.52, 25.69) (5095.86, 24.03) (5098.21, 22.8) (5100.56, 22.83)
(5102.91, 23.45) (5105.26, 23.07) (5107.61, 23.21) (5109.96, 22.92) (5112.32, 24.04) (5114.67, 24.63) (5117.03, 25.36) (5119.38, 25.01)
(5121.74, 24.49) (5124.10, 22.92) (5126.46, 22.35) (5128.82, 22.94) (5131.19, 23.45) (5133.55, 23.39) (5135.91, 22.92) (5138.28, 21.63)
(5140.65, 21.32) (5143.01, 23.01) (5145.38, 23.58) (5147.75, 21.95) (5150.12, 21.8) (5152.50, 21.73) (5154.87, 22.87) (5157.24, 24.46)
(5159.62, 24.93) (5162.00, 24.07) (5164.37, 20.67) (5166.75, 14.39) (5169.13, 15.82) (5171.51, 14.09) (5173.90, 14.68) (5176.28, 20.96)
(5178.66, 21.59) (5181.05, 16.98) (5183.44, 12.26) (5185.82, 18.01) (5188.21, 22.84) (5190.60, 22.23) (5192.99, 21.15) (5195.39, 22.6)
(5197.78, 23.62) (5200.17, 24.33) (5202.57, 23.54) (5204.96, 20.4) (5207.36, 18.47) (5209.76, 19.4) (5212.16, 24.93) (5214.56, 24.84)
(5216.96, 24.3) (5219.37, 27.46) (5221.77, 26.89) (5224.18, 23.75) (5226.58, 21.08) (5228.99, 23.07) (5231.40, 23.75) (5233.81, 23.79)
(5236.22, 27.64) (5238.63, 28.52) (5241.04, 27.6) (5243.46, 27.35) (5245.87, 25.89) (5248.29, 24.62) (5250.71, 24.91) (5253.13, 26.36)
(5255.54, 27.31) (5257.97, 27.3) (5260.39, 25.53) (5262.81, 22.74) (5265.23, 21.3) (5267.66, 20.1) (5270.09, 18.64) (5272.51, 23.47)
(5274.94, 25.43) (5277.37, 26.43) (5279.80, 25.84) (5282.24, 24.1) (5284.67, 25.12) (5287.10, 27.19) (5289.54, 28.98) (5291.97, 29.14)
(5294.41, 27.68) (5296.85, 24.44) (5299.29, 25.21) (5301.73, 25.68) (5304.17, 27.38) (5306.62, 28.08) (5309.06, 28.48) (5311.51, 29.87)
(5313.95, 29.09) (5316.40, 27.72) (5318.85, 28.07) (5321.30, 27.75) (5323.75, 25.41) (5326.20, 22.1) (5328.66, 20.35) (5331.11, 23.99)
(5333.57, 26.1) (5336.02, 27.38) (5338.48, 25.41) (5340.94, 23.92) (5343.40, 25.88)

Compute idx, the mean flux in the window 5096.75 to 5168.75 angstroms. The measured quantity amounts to 22.8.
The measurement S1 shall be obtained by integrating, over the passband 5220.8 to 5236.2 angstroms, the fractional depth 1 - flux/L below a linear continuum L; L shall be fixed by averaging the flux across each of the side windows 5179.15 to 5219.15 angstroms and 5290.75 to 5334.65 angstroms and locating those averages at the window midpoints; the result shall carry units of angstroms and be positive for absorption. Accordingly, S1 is -0.9 angstroms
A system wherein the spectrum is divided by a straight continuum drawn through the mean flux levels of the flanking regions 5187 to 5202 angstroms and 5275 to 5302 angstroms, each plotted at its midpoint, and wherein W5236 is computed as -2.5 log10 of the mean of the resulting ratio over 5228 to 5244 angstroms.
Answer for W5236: -0.07 mag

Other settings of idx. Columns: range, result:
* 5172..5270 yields 23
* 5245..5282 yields 24.4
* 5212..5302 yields 25.2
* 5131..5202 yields 20.9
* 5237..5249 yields 26.9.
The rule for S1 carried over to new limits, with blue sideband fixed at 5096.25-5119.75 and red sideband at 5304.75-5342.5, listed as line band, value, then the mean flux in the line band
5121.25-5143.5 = 1.1 angstroms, 22.8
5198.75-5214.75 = 1.8 angstroms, 22.1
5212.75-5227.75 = 0.2 angstroms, 24.7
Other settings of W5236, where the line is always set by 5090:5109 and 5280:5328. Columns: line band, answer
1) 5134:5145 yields 0.09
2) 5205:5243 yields 0.06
